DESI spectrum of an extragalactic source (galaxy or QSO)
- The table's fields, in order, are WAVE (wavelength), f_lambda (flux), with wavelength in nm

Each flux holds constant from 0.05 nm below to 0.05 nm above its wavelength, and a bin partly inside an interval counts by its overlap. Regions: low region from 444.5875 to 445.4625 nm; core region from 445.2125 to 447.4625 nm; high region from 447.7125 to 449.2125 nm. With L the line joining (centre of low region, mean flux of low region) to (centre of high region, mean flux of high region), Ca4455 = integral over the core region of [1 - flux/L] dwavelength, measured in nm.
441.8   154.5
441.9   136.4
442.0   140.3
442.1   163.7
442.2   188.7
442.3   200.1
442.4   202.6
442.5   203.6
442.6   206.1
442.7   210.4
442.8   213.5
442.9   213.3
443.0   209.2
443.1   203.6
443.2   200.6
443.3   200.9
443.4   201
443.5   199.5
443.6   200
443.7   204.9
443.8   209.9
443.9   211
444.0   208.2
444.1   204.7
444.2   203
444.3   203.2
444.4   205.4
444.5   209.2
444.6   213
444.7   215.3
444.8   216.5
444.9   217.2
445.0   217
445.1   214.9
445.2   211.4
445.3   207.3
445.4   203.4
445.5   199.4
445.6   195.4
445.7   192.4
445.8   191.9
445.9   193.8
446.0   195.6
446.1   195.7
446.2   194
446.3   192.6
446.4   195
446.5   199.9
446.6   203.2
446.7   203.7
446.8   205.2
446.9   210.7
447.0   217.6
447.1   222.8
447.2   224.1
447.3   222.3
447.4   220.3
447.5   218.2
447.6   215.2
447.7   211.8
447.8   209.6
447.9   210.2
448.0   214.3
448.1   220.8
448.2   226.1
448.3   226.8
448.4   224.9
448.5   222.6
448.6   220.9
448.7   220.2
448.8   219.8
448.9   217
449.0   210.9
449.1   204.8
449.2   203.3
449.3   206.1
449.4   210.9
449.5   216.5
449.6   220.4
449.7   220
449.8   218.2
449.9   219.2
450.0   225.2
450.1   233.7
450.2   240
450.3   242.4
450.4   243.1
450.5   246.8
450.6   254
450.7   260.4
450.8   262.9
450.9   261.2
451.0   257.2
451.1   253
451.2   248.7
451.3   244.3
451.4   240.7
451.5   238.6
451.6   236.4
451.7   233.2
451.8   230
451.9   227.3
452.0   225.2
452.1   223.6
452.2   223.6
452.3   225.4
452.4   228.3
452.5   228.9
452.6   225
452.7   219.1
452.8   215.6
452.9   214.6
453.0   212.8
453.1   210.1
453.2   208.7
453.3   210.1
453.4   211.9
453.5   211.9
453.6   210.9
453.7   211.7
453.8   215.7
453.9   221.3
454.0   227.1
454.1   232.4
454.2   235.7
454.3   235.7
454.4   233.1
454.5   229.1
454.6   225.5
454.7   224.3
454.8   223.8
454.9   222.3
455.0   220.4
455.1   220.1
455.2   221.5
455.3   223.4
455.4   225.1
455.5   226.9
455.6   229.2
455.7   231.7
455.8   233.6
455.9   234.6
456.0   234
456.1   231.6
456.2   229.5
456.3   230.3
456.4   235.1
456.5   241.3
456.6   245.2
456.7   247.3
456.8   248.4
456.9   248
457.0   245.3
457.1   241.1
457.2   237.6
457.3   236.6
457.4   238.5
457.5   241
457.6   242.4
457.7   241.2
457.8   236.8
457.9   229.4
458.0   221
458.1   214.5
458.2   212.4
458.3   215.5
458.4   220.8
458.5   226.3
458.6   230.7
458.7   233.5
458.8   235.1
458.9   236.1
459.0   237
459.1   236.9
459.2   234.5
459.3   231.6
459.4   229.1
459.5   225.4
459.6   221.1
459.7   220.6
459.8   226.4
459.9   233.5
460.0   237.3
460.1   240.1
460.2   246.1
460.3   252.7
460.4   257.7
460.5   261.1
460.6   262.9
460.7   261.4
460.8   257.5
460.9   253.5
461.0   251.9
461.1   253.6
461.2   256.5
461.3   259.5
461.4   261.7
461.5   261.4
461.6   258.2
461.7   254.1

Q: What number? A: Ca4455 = 0.11 nm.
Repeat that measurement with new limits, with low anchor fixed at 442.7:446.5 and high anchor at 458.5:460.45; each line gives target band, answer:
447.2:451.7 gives -0.289 nm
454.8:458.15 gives -0.068 nm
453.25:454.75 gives 0.008 nm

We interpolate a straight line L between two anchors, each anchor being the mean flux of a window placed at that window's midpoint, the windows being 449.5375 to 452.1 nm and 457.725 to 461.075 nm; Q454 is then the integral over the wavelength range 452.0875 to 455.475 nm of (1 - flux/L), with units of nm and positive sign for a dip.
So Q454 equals 0.235 nm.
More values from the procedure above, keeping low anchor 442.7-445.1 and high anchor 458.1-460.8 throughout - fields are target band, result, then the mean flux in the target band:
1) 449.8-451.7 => -0.204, 244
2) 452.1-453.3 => 0.024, 219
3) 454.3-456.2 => 0.005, 228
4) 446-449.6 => 0.043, 212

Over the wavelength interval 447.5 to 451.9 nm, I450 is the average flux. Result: 229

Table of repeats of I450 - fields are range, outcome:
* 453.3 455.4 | 223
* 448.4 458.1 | 229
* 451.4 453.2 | 225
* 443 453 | 218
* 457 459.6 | 231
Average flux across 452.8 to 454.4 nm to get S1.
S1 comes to 218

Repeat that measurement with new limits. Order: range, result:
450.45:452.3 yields 242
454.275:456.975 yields 232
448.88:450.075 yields 215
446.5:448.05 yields 213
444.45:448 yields 208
